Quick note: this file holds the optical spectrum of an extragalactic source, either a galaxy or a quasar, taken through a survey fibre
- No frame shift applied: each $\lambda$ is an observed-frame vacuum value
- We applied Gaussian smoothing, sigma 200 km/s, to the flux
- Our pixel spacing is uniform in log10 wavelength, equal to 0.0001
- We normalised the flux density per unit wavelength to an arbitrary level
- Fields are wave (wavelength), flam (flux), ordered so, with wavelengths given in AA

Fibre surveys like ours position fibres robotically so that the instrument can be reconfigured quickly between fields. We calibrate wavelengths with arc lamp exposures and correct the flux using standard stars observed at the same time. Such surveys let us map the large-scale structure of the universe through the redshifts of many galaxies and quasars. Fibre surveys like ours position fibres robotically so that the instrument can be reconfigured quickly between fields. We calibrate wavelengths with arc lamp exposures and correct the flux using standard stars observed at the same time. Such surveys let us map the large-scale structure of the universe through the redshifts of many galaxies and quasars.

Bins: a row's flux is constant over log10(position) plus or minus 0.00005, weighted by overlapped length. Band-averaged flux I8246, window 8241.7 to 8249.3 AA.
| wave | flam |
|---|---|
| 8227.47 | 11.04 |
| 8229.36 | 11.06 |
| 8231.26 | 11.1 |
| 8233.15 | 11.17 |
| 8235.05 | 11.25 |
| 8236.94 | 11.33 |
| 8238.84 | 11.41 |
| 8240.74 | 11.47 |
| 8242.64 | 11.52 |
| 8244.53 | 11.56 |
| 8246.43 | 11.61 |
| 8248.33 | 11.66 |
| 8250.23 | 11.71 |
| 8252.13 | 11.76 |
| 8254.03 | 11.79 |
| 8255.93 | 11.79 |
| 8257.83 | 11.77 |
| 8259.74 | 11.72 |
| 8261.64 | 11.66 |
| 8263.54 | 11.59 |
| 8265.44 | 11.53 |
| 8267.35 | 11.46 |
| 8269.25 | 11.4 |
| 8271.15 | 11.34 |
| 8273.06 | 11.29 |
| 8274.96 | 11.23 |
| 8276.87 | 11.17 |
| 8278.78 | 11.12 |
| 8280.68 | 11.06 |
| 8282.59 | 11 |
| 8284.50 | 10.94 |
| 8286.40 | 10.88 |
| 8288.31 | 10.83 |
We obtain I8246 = 11.6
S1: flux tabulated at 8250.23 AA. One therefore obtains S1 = 11.71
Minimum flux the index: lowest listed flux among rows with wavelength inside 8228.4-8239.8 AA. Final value 11.06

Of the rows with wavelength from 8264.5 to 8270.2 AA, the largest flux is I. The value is 11.53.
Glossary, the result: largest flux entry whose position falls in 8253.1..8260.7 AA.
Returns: 11.79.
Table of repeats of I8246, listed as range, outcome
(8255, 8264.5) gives 11.7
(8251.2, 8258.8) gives 11.8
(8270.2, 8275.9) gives 11.3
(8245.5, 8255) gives 11.7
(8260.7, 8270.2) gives 11.5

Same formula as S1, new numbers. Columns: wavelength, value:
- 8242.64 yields 11.52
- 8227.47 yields 11.04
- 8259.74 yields 11.72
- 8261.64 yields 11.66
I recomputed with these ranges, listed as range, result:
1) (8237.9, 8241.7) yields 11.47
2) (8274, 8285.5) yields 11.23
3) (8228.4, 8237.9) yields 11.33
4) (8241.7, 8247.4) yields 11.61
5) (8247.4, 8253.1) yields 11.76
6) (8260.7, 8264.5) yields 11.66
